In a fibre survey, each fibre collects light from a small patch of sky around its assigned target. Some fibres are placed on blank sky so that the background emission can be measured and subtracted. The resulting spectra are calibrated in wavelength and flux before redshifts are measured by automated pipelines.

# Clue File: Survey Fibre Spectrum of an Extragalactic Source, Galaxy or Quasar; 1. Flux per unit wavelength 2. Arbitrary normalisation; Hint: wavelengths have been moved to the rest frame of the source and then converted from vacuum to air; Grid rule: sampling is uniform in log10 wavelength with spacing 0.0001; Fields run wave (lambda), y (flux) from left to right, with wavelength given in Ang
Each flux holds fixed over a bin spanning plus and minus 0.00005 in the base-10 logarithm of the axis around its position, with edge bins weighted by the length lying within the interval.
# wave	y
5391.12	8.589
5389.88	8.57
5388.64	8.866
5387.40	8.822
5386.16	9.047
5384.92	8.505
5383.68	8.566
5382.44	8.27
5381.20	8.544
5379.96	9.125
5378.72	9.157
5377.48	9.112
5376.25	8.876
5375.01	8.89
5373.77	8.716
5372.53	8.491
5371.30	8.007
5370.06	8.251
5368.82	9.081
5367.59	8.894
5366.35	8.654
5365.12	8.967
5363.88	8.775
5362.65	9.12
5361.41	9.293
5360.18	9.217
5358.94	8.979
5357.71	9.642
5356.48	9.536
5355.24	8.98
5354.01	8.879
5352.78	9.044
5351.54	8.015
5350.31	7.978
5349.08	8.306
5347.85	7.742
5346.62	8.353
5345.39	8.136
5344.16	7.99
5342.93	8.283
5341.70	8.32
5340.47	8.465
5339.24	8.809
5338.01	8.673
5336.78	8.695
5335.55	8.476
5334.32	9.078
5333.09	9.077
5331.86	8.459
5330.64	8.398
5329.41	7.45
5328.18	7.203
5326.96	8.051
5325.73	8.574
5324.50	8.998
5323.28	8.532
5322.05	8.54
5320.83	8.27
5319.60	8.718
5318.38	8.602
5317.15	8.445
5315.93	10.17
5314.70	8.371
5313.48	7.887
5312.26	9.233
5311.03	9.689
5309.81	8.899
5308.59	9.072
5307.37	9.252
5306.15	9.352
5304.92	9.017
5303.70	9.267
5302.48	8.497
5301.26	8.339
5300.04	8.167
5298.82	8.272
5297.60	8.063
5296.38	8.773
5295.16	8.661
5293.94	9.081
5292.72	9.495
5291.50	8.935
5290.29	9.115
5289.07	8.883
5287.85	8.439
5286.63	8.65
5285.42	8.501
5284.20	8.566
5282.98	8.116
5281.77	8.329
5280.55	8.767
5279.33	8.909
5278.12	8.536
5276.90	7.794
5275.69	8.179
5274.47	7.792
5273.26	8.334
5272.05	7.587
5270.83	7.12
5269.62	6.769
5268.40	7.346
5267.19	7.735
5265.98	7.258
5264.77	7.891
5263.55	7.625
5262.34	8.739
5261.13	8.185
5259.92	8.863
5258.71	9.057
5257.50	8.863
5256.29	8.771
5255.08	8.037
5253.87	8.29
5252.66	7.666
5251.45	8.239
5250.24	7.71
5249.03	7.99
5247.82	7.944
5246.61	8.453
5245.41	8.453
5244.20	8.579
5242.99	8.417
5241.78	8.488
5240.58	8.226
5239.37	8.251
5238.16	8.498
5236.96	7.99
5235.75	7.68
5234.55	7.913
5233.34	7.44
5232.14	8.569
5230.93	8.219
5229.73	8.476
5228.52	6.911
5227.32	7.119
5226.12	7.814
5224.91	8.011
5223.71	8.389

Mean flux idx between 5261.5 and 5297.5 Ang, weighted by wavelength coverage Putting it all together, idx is 8.27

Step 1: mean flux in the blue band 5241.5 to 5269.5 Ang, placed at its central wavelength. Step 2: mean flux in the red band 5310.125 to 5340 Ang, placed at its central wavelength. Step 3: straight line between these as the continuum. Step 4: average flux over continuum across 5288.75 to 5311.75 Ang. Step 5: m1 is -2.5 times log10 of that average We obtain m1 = -0.06 mag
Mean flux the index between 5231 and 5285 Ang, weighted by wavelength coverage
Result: 8.14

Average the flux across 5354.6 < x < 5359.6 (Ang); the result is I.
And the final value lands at 9.28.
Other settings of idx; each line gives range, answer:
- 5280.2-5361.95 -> 8.66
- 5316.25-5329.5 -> 8.38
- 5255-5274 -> 8.01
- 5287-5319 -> 8.84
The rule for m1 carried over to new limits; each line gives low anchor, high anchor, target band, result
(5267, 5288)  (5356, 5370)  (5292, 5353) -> 0.00 mag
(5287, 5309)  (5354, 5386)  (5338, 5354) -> 0.07 mag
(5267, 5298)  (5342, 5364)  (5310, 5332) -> 0.00 mag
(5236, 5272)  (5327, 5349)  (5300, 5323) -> -0.07 mag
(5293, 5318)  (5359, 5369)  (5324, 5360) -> 0.05 mag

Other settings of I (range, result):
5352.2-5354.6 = 8.97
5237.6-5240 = 8.35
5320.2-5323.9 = 8.45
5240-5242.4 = 8.37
